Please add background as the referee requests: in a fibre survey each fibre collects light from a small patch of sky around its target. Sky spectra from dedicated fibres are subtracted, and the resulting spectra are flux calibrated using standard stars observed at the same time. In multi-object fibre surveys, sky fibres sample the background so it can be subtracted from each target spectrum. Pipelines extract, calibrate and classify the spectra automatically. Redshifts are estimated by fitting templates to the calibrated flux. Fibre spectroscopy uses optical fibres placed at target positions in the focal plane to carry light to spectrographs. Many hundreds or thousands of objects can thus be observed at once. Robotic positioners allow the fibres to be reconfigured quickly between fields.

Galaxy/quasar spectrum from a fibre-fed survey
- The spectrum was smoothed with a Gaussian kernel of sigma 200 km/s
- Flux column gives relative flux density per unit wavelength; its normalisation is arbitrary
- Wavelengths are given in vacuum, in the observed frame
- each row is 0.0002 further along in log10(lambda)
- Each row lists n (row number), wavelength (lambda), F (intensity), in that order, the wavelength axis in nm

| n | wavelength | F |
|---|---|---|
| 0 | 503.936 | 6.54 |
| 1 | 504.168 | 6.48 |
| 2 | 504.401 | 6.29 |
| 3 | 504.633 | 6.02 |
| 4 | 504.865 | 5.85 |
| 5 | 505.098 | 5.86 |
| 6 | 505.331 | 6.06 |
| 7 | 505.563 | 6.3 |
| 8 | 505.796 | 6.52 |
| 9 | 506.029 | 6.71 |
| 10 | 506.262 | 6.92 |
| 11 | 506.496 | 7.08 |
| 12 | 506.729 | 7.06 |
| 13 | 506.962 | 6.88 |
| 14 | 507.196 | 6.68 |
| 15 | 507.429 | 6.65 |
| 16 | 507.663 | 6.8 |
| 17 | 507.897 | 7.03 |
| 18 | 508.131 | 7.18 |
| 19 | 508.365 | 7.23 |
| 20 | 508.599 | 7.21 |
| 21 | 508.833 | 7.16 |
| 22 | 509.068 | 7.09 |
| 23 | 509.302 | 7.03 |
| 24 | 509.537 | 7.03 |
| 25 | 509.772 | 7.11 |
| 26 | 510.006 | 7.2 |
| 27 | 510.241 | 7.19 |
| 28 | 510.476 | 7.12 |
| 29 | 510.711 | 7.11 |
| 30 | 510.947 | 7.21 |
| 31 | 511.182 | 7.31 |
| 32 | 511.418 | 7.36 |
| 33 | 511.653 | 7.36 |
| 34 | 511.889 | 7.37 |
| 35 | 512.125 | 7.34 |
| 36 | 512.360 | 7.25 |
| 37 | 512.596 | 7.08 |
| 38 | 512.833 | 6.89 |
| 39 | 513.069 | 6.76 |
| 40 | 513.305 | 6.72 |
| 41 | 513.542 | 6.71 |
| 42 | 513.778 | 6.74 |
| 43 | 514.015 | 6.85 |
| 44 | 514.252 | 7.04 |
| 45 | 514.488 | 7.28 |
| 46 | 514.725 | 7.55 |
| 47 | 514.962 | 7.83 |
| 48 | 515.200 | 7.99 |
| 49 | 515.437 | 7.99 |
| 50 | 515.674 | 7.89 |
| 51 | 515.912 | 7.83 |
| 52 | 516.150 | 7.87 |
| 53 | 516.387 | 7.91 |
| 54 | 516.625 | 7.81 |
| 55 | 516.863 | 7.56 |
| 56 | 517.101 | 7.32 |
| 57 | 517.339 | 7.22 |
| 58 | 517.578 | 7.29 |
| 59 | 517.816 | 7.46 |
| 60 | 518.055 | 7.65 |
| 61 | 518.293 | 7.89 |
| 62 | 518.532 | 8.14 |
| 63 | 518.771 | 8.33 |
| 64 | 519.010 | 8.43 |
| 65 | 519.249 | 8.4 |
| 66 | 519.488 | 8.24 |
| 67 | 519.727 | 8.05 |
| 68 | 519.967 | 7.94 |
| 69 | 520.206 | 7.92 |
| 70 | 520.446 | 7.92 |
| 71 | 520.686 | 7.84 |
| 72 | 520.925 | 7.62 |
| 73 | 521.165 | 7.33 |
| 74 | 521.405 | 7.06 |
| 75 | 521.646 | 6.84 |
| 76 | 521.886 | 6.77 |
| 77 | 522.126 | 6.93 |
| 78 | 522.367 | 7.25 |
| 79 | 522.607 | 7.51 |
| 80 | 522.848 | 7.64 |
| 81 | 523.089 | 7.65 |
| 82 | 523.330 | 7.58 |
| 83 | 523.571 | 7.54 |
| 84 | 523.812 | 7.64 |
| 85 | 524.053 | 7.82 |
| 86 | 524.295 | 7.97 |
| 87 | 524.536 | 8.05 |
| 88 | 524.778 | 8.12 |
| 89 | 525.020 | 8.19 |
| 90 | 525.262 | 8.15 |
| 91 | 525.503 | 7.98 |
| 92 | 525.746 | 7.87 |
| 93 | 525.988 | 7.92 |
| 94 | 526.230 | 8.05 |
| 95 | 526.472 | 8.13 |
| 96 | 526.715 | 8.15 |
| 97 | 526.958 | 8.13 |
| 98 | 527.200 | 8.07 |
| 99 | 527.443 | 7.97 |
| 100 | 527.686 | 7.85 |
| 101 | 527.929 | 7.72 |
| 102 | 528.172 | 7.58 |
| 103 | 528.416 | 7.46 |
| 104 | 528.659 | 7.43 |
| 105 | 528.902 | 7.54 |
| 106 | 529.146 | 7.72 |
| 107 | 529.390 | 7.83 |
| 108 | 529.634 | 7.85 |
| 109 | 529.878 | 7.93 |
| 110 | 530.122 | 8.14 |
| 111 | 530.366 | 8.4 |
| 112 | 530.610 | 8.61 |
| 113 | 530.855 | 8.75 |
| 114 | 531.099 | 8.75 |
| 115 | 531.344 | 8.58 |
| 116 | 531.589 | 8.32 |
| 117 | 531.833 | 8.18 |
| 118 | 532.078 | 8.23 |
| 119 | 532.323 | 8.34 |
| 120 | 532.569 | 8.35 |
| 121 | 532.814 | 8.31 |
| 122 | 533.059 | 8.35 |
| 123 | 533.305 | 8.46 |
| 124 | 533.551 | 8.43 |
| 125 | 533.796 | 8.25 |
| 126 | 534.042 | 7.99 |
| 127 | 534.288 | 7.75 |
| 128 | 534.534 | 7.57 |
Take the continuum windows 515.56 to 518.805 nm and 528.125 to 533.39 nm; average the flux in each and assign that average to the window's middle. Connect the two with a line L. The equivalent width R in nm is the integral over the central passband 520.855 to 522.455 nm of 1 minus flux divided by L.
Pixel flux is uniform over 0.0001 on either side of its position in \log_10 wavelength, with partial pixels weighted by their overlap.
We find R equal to 0.15 nm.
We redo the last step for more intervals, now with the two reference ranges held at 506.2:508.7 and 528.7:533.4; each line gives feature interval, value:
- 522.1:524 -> 0.07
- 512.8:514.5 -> 0.11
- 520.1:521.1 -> -0.02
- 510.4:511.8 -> -0.02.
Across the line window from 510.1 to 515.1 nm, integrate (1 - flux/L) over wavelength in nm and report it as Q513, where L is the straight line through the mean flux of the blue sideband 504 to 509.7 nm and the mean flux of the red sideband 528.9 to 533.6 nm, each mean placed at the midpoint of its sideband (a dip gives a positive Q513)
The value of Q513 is -0.05 nm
